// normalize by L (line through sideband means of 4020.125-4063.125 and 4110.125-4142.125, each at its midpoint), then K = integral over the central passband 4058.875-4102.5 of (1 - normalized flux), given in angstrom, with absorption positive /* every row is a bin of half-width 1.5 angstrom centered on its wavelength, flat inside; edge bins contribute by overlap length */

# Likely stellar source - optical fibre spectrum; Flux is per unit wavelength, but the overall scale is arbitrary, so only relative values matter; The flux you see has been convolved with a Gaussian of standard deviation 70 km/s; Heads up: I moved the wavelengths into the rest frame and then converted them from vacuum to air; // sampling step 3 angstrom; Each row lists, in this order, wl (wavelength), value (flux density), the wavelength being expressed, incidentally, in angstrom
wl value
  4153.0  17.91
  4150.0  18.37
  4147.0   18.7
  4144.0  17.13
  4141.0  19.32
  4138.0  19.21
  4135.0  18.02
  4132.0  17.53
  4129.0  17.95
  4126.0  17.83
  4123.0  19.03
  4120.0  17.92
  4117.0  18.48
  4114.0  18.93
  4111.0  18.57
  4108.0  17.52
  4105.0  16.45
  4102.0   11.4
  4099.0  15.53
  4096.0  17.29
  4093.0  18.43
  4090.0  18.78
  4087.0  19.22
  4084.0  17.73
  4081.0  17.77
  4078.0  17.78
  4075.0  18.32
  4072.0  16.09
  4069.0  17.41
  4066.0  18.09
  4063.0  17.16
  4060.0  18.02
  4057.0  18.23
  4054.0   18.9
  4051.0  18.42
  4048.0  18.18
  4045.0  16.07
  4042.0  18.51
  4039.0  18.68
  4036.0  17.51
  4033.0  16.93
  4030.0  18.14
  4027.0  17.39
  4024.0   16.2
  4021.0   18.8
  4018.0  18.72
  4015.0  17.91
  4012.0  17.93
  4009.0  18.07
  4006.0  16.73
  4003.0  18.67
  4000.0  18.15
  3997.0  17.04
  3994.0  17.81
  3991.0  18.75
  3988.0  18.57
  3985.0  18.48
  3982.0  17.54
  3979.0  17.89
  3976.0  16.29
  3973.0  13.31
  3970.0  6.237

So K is 1.7 angstrom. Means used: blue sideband 17.8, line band 17.4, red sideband 18.4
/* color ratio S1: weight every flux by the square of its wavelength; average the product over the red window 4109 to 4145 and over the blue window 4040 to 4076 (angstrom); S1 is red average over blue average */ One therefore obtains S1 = 1.07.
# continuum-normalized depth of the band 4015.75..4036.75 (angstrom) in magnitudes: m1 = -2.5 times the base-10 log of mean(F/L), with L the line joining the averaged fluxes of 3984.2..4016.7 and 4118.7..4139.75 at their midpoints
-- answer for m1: 0.02 mag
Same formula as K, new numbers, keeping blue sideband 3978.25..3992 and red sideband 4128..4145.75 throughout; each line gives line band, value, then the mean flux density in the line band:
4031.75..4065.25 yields 0.6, 17.9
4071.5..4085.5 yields 0.4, 17.6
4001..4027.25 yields 0.6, 17.9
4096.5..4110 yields 2.0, 15.5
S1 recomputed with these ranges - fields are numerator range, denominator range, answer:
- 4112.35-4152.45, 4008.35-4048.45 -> 1.09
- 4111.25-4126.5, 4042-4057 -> 1.06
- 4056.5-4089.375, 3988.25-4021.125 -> 1.02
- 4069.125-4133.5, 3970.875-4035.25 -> 1.05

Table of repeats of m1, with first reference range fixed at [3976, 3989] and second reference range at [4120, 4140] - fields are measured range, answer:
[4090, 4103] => 0.126 mag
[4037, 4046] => 0.012 mag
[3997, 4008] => 0.012 mag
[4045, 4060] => -0.005 mag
